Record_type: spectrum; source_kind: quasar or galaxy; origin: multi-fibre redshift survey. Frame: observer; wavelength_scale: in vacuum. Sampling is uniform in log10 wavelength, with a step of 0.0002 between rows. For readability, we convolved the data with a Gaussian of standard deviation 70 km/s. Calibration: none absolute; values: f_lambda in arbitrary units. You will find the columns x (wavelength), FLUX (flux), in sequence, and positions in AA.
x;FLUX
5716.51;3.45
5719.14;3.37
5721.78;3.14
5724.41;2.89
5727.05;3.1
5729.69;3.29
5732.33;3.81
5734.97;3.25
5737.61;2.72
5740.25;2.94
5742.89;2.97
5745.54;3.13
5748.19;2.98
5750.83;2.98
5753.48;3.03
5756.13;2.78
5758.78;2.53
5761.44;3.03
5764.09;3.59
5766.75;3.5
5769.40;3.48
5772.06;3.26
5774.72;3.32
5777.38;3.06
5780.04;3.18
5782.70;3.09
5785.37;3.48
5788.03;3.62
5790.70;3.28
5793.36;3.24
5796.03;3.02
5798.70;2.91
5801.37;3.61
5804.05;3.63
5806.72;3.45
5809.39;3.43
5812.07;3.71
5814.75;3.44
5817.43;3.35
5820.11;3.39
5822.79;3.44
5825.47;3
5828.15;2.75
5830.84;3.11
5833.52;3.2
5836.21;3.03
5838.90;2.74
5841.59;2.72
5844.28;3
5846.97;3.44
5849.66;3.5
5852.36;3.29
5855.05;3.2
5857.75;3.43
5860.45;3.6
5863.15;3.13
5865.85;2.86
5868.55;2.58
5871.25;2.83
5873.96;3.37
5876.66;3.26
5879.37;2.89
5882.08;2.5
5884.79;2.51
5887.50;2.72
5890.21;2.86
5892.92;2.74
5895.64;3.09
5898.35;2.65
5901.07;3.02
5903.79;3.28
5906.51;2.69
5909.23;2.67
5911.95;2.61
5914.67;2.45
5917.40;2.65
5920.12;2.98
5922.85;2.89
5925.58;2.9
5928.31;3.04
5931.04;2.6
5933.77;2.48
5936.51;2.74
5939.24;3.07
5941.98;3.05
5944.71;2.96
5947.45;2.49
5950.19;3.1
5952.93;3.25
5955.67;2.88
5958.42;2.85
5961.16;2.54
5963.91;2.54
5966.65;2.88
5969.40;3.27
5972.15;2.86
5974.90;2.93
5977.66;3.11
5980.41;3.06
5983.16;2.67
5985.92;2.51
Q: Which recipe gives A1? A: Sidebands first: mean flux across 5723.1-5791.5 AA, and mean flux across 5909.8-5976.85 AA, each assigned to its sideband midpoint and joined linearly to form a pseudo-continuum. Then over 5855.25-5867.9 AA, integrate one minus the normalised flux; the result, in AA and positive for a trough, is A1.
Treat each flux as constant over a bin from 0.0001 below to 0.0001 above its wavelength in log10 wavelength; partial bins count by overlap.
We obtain -1.0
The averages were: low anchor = 3.16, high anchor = 2.83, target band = 3.21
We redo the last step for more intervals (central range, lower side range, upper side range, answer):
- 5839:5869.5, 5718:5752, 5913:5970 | -2.0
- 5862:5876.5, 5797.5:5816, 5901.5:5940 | 0.5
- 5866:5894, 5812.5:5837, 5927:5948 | 1.8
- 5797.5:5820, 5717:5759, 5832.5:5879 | -2.4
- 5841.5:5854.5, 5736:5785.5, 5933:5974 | -1.0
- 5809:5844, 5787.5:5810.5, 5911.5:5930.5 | 0.6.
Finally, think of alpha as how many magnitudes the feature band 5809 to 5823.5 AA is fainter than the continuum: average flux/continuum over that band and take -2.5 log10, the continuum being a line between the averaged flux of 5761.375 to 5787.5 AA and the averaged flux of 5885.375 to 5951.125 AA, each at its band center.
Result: -0.09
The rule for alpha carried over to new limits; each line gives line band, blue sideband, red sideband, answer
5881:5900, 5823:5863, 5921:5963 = 0.10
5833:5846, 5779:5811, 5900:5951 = 0.08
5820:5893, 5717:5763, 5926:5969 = -0.04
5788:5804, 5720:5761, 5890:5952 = -0.11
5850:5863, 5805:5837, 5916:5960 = -0.07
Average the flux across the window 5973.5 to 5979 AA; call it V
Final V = 3.01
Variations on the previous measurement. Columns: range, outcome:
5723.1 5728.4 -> 2.99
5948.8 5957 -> 3.08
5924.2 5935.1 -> 2.76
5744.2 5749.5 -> 3.05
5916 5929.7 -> 2.89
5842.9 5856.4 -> 3.29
